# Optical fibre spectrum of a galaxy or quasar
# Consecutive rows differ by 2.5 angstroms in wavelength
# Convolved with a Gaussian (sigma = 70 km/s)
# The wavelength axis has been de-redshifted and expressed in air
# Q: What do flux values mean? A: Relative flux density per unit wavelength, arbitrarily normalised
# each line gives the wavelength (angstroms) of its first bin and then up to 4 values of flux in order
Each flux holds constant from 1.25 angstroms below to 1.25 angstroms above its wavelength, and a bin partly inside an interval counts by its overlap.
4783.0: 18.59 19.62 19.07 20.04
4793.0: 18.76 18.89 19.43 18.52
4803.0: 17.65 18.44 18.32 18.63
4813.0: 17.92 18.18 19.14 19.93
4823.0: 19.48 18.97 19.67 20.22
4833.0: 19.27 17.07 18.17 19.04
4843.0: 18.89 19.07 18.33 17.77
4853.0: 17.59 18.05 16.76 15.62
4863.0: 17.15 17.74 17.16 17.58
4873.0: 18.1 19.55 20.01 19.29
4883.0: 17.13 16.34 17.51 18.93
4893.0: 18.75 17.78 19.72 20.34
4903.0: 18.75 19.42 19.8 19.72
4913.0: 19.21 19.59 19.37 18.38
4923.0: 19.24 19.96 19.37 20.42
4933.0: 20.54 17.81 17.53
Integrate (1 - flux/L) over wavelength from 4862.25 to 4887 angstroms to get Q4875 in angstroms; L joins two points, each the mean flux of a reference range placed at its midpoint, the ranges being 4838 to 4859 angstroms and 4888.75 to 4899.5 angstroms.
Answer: 0.7 angstroms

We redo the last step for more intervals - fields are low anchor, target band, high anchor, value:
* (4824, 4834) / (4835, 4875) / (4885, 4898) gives 2.4 angstroms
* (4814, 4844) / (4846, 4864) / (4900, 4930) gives 1.6 angstroms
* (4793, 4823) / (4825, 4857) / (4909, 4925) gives 0.4 angstroms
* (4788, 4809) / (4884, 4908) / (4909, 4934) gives 0.9 angstroms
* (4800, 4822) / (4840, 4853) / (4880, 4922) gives 0.1 angstroms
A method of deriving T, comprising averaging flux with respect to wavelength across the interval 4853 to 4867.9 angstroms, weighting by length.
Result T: 17.1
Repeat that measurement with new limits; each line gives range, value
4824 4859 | 18.5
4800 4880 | 18.4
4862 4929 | 18.7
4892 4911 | 19.3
